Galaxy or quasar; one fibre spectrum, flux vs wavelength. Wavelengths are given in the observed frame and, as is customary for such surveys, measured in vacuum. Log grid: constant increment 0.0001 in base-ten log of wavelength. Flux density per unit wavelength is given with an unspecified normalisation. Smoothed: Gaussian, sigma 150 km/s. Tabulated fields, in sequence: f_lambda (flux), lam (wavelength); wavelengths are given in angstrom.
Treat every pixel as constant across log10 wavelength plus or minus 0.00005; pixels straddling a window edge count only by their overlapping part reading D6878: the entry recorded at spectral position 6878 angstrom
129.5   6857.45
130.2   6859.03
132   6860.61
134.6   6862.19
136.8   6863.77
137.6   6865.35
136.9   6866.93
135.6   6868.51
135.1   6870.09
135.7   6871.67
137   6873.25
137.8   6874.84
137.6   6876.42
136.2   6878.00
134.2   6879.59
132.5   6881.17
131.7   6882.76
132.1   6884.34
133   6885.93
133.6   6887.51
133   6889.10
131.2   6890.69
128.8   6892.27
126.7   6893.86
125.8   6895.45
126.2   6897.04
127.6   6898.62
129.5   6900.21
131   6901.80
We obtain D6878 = 136.2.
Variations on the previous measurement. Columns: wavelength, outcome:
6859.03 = 130.2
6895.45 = 125.8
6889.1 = 133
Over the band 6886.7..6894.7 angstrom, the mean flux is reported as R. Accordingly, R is 131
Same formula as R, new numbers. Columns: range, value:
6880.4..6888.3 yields 133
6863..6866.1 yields 137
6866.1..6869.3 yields 136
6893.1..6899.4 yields 127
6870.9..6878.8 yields 137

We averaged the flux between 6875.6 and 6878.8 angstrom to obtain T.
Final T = 137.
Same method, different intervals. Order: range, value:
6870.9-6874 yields 136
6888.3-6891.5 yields 132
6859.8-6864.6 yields 134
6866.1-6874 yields 136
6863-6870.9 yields 137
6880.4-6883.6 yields 132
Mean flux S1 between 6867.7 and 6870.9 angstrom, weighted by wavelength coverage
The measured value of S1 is 136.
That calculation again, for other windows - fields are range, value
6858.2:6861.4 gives 131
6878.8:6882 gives 133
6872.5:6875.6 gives 137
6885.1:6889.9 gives 133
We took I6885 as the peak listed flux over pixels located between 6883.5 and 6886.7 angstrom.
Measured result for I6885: 133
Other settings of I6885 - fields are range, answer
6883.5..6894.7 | 133.6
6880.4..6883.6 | 132.5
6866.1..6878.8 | 137.8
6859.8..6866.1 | 137.6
